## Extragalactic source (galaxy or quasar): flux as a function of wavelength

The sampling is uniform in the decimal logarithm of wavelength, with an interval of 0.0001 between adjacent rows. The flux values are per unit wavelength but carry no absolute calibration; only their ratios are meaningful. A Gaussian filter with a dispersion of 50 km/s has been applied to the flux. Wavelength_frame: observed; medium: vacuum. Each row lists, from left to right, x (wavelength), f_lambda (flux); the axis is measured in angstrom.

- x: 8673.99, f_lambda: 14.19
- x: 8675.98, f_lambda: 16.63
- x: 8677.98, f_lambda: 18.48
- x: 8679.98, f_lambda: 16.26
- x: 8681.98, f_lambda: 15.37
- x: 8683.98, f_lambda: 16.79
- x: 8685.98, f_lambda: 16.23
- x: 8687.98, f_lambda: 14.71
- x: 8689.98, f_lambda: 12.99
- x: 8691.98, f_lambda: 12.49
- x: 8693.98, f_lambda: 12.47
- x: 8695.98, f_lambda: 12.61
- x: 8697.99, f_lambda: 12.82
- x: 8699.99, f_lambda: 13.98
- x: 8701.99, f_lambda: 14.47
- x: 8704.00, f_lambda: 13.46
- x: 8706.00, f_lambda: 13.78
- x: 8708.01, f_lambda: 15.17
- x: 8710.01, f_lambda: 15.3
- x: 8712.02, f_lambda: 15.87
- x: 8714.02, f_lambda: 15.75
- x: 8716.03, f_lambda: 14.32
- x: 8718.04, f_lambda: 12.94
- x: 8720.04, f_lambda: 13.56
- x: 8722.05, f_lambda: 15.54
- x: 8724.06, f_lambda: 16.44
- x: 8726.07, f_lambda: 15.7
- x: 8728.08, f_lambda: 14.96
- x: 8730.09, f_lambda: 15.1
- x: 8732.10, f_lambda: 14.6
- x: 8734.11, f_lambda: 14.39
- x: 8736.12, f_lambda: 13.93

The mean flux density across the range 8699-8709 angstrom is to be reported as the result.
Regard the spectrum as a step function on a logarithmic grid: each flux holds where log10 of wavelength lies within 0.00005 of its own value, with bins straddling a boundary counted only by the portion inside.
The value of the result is 14.2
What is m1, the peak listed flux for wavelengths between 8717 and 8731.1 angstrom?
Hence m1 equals 16.44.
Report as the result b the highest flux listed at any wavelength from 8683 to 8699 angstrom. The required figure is 16.79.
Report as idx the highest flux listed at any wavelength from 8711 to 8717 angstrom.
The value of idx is 15.87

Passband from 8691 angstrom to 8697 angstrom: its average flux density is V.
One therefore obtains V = 12.5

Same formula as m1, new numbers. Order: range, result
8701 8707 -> 14.47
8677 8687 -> 18.48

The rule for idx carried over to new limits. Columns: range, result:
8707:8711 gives 15.3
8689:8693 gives 12.99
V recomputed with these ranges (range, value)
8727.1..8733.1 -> 14.9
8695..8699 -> 12.7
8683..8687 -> 16.5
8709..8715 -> 15.7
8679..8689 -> 15.9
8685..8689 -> 15.5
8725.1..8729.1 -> 15.3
